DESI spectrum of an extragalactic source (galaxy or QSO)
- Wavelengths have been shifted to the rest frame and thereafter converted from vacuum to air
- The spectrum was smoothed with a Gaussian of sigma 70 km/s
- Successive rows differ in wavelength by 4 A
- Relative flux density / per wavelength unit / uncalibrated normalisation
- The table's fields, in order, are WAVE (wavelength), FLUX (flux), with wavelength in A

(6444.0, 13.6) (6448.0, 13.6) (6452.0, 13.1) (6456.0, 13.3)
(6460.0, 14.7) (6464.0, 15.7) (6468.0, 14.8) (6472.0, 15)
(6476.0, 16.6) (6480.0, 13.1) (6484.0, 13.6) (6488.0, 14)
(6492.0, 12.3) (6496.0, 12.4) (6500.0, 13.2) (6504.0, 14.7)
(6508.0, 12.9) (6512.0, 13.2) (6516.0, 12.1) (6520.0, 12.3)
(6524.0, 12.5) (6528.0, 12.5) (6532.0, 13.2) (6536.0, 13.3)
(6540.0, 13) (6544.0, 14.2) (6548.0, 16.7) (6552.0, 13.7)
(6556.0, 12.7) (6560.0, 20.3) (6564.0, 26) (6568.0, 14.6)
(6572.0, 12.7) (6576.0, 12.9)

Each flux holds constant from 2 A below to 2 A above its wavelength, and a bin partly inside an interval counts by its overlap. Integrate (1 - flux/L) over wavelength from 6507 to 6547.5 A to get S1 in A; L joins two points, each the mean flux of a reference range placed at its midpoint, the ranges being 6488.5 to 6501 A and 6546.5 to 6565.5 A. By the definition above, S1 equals 6.06 A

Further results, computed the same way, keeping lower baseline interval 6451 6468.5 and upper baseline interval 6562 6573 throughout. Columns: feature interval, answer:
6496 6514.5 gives 3.05 A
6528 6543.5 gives 3.54 A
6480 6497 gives 2.50 A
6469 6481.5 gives -0.05 A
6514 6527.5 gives 3.45 A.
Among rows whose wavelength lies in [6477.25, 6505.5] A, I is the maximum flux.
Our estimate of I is 14.7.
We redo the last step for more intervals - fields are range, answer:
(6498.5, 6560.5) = 20.3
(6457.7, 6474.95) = 15.7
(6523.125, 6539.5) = 13.3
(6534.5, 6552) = 16.7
